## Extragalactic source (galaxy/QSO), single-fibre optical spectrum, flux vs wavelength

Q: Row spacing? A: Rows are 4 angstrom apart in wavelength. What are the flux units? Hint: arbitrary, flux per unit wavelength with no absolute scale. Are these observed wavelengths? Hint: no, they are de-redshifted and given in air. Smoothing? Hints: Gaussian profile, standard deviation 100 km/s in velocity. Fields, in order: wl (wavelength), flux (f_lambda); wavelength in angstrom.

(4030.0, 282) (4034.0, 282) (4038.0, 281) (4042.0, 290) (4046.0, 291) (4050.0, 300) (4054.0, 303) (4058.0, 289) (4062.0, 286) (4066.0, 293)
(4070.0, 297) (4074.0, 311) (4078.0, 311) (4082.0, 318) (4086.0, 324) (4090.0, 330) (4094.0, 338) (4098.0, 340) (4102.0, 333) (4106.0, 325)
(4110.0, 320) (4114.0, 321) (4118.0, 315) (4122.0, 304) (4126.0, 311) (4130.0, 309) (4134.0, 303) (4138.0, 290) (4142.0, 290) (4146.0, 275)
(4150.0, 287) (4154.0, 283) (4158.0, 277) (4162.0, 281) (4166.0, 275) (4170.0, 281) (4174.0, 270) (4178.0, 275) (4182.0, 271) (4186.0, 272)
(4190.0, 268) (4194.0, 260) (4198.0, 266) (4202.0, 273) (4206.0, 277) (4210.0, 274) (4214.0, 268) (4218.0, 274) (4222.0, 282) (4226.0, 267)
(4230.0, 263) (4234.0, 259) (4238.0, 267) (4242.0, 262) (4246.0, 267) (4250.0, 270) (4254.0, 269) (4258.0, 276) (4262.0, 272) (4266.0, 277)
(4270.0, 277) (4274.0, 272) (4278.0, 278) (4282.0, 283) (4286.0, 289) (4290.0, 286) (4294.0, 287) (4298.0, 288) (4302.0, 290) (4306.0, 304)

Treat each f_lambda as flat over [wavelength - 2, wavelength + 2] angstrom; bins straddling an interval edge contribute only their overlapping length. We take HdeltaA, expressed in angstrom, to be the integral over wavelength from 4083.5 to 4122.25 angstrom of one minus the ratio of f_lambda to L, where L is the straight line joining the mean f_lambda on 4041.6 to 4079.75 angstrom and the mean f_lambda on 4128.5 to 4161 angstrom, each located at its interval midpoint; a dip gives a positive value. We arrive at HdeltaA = -4.3 angstrom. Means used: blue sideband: 297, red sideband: 289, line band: 326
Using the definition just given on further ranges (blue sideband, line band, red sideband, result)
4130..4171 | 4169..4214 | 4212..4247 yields 0.8 angstrom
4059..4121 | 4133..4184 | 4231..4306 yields 3.5 angstrom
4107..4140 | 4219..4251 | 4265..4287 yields 2.2 angstrom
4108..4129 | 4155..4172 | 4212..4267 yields 1.1 angstrom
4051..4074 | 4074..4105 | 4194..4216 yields -3.8 angstrom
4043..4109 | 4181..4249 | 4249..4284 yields 3.8 angstrom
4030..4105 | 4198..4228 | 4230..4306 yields 1.2 angstrom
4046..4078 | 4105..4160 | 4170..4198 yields -3.6 angstrom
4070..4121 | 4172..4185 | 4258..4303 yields 1.4 angstrom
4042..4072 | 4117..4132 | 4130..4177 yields -1.2 angstrom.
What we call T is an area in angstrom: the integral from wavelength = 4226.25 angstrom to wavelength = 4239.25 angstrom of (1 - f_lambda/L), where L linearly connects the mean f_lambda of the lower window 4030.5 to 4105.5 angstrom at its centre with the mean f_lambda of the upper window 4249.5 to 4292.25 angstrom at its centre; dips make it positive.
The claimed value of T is 0.9 angstrom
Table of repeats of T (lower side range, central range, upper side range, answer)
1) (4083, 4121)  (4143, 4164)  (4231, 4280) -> 1.8 angstrom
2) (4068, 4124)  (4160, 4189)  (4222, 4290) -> 2.2 angstrom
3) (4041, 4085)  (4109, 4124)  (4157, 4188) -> -1.4 angstrom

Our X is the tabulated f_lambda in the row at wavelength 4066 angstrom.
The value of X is 293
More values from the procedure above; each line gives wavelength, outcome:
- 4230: 263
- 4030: 282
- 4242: 262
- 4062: 286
